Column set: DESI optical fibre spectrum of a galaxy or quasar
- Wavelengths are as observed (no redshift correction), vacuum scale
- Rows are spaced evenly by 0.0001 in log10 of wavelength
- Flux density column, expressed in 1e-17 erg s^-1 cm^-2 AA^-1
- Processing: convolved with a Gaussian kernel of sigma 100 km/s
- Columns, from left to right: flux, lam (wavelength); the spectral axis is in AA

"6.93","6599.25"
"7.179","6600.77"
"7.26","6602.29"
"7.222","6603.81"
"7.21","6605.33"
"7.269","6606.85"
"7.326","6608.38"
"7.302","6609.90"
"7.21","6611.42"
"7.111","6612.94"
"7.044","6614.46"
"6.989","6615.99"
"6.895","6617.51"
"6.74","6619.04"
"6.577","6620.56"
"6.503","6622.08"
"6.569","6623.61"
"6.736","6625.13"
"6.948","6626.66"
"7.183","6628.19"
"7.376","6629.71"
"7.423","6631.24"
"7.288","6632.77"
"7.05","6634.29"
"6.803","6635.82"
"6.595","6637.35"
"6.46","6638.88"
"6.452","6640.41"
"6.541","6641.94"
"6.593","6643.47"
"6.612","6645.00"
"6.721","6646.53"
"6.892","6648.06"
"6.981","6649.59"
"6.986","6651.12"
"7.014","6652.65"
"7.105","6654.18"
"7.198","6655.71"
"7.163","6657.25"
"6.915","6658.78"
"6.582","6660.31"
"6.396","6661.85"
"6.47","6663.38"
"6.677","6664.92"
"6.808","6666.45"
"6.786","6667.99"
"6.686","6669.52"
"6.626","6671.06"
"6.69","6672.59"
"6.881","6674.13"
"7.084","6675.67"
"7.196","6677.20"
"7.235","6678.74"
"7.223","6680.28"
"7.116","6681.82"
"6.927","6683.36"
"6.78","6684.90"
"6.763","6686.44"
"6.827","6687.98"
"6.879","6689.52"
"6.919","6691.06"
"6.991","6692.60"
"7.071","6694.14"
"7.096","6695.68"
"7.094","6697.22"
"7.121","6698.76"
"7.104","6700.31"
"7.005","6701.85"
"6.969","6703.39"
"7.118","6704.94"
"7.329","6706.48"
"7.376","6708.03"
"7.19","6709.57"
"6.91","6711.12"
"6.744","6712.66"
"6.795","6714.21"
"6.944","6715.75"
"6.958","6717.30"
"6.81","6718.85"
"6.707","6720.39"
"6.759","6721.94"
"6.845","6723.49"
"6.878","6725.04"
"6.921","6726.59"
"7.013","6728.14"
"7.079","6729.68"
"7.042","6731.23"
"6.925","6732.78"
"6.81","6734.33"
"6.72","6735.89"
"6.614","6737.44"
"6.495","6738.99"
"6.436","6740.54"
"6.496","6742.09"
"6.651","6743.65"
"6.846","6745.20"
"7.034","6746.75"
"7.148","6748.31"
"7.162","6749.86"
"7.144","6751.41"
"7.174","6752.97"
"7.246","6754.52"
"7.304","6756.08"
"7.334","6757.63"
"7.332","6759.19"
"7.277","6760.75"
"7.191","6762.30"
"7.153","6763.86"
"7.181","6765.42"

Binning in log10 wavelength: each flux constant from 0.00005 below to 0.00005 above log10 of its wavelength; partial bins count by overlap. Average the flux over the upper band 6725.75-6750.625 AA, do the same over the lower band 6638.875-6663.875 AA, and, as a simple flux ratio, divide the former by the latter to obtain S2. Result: 1.0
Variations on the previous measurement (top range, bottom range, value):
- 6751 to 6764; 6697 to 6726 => 1.04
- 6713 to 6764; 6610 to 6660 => 1.01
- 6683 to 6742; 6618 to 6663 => 1.01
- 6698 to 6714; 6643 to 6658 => 1.02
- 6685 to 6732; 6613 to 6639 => 1.01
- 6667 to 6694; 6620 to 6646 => 1.02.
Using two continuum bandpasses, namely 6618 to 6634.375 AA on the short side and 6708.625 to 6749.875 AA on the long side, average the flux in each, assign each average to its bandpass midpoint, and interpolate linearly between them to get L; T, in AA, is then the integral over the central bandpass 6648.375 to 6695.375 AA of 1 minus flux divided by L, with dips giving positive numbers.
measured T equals 0.0 AA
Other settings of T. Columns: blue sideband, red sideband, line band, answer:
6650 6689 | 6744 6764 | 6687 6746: 1.1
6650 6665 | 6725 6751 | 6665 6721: -0.9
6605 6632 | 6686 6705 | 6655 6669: 0.5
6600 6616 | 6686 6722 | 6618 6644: 1.2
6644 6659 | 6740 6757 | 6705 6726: 0.1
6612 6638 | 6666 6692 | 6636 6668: 0.7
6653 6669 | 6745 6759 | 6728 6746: 0.9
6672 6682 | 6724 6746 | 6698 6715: -0.3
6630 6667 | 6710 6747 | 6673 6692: -0.4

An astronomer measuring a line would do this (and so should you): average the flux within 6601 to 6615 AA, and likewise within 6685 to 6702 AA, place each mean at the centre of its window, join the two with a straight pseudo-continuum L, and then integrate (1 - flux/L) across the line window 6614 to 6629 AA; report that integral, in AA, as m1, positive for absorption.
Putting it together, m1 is 0.8 AA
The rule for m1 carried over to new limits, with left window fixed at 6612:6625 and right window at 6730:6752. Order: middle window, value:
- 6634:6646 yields 0.33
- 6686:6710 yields -0.83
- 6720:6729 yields -0.05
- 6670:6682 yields -0.31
